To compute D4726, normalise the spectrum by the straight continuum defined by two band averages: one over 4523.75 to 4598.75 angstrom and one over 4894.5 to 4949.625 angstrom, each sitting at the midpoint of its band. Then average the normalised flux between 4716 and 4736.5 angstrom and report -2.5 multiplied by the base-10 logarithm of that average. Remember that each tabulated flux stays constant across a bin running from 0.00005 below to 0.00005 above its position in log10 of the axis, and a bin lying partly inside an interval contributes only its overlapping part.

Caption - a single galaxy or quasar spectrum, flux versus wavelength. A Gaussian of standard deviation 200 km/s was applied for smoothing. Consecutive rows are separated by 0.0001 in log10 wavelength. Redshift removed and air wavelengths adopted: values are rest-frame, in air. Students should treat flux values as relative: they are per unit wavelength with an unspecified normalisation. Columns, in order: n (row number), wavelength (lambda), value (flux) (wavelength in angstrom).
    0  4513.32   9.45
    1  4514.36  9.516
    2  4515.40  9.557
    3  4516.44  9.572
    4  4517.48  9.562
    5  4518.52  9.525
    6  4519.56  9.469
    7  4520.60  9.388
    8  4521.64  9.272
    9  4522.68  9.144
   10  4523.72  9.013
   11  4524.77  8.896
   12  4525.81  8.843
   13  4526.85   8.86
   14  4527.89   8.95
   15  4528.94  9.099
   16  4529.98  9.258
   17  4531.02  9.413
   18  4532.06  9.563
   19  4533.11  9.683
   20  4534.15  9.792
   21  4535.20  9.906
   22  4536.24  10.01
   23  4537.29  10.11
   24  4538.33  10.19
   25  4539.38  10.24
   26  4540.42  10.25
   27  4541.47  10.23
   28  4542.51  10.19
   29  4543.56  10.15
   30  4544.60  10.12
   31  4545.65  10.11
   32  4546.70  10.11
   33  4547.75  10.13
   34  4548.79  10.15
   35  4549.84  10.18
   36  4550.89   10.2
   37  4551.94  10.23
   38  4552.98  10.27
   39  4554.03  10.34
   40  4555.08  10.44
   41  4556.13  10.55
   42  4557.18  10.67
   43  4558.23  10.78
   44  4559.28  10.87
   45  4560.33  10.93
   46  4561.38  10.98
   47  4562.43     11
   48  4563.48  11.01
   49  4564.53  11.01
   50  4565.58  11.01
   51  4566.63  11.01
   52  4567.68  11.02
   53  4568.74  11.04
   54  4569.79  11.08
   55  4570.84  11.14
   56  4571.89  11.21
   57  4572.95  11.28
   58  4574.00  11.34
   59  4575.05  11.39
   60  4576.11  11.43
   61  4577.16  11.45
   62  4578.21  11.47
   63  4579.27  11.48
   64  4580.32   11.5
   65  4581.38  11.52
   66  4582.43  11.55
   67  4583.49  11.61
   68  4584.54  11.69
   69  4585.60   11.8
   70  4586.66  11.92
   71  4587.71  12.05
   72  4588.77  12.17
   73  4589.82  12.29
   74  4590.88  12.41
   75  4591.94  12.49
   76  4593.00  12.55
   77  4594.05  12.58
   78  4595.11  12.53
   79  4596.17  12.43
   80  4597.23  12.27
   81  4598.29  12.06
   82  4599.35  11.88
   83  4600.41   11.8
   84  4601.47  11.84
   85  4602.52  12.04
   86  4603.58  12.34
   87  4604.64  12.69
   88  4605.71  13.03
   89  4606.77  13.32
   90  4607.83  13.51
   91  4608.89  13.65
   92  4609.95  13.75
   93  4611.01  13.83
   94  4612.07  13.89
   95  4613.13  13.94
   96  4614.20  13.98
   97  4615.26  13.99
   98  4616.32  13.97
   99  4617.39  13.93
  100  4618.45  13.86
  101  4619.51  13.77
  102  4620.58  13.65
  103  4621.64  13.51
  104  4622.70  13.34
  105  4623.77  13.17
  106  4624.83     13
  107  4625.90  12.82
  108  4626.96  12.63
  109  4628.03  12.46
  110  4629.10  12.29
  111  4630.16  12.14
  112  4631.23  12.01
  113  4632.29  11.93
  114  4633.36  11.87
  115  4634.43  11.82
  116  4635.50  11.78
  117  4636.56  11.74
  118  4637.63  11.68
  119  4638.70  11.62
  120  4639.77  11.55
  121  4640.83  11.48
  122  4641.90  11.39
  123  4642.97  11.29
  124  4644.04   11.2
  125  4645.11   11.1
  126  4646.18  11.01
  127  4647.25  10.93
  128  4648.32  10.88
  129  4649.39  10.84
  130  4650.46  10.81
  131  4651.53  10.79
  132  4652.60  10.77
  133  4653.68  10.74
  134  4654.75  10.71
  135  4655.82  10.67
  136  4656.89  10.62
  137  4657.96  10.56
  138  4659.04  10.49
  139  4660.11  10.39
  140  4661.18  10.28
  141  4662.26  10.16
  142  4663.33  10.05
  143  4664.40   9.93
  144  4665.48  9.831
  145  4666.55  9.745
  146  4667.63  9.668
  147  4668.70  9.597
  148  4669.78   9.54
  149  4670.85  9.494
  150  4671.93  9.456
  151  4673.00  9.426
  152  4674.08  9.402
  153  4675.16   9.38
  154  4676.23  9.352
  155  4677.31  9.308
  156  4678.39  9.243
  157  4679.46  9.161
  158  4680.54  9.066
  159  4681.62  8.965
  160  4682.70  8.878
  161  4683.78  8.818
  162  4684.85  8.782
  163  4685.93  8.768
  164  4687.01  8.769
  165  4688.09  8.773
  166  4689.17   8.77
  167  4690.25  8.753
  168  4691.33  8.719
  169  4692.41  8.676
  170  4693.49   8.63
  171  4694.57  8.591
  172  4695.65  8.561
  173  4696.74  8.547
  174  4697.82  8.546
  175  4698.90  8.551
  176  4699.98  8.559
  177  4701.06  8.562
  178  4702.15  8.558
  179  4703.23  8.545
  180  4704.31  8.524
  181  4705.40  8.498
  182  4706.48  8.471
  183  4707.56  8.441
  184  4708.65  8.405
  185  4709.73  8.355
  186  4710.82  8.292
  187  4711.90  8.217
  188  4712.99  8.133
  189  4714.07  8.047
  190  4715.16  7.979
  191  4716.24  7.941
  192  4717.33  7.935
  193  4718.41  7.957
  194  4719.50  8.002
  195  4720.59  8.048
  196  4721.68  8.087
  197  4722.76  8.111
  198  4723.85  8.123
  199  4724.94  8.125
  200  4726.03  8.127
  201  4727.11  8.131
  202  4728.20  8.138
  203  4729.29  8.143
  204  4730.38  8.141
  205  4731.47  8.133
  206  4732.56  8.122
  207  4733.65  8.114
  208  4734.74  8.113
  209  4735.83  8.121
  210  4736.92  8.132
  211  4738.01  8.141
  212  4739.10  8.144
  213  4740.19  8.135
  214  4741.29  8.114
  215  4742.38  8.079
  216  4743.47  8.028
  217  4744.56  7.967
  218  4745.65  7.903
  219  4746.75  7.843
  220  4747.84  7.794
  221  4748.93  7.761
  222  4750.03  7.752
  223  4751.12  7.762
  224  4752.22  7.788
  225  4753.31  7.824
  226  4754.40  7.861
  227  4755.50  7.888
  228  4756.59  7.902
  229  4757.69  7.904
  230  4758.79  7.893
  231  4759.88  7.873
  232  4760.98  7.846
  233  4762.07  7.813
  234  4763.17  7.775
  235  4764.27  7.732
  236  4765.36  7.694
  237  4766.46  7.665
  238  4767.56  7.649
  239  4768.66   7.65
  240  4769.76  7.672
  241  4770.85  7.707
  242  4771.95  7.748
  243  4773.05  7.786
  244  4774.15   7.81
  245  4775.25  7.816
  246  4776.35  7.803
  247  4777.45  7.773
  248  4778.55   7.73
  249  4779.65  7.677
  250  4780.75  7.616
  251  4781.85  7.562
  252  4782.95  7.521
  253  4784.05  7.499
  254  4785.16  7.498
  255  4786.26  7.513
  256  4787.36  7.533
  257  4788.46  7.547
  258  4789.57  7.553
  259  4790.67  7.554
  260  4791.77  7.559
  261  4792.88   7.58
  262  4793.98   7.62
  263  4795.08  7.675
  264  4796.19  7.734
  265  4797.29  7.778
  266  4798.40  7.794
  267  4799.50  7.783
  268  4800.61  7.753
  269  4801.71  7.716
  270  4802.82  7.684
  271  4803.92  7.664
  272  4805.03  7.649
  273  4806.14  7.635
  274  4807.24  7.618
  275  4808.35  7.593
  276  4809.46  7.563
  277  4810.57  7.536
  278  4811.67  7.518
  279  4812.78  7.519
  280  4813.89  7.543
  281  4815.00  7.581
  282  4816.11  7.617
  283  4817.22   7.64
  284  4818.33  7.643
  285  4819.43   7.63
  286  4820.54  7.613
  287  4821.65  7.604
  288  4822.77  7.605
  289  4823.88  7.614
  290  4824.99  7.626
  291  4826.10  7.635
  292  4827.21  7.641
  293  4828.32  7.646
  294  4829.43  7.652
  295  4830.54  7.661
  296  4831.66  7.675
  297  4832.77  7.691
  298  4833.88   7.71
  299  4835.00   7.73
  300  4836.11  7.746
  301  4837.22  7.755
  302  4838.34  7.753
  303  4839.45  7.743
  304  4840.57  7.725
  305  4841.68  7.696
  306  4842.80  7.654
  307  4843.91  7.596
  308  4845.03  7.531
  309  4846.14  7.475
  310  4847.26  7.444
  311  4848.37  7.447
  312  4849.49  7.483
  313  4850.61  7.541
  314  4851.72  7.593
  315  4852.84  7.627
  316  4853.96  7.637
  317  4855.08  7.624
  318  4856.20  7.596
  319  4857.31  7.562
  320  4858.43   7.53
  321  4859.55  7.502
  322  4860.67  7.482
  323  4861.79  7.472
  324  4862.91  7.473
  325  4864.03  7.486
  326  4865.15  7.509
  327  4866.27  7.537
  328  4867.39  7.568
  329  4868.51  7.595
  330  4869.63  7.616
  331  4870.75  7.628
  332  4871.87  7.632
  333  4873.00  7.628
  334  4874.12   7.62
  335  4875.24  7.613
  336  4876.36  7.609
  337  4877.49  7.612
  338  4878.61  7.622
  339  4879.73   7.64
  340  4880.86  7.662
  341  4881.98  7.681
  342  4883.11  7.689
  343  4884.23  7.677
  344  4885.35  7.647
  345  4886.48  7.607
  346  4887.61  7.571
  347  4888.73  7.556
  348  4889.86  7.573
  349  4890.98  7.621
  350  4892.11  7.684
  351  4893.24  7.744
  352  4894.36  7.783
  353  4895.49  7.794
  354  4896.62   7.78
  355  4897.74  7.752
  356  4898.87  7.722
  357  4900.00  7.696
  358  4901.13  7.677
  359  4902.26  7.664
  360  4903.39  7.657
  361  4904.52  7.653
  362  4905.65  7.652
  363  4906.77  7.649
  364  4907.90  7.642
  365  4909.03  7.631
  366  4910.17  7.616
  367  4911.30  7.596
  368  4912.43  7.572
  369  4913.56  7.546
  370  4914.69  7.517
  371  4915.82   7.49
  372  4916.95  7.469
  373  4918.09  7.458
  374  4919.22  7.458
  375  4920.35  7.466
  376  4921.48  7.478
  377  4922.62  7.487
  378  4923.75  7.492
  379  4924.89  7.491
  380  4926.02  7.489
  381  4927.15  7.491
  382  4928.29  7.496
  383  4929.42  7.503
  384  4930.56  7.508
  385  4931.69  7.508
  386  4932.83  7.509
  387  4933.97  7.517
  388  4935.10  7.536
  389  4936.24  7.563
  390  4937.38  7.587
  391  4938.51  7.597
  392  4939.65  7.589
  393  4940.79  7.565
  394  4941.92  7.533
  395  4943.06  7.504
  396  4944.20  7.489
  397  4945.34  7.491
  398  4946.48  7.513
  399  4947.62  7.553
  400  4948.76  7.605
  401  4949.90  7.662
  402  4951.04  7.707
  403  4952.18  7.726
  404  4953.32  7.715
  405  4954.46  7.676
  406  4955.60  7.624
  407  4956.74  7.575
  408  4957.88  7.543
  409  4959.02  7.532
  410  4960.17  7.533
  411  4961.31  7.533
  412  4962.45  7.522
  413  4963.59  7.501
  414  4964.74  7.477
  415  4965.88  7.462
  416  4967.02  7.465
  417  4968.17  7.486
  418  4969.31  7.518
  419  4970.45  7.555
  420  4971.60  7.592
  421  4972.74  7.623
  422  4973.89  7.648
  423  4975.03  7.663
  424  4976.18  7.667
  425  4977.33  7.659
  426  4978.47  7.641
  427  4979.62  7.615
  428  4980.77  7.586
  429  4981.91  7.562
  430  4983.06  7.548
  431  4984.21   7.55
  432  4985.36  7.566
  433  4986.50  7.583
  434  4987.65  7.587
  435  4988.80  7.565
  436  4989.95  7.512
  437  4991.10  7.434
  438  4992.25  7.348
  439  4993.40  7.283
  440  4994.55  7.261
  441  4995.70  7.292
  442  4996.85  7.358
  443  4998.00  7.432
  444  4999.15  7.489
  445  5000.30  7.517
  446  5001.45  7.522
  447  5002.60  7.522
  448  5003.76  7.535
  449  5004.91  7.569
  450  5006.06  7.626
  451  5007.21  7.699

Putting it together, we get 0.155 mag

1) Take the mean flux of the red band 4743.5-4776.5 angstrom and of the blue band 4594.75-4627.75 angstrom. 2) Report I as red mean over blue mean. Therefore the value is 0.60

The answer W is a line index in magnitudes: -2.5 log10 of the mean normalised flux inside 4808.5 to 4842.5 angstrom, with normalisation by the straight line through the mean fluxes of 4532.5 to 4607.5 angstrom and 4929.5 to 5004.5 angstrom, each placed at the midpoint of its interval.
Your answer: 0.16 mag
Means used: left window 11.2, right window 7.54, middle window 7.64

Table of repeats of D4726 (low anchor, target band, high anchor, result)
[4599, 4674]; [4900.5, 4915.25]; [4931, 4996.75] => 0.09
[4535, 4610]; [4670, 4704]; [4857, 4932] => 0.13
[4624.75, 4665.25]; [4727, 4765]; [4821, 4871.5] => 0.18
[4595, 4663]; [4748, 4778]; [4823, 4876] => 0.20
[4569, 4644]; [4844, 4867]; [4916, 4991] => 0.18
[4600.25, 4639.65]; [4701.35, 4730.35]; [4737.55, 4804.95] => 0.17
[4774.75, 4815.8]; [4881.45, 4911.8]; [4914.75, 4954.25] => -0.01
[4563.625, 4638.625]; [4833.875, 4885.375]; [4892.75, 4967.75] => 0.13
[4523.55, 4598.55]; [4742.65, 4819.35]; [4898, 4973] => 0.16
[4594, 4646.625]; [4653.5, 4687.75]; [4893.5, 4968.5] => 0.22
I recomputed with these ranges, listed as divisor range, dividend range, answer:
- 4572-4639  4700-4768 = 0.65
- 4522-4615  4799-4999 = 0.68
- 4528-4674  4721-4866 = 0.68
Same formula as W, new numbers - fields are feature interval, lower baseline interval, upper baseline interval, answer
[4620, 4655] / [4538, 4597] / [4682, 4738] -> -0.20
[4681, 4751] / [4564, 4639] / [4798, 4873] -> 0.20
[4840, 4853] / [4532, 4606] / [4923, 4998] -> 0.14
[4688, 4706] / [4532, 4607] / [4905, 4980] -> 0.16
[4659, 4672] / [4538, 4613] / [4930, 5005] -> 0.07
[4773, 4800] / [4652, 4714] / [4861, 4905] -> 0.10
